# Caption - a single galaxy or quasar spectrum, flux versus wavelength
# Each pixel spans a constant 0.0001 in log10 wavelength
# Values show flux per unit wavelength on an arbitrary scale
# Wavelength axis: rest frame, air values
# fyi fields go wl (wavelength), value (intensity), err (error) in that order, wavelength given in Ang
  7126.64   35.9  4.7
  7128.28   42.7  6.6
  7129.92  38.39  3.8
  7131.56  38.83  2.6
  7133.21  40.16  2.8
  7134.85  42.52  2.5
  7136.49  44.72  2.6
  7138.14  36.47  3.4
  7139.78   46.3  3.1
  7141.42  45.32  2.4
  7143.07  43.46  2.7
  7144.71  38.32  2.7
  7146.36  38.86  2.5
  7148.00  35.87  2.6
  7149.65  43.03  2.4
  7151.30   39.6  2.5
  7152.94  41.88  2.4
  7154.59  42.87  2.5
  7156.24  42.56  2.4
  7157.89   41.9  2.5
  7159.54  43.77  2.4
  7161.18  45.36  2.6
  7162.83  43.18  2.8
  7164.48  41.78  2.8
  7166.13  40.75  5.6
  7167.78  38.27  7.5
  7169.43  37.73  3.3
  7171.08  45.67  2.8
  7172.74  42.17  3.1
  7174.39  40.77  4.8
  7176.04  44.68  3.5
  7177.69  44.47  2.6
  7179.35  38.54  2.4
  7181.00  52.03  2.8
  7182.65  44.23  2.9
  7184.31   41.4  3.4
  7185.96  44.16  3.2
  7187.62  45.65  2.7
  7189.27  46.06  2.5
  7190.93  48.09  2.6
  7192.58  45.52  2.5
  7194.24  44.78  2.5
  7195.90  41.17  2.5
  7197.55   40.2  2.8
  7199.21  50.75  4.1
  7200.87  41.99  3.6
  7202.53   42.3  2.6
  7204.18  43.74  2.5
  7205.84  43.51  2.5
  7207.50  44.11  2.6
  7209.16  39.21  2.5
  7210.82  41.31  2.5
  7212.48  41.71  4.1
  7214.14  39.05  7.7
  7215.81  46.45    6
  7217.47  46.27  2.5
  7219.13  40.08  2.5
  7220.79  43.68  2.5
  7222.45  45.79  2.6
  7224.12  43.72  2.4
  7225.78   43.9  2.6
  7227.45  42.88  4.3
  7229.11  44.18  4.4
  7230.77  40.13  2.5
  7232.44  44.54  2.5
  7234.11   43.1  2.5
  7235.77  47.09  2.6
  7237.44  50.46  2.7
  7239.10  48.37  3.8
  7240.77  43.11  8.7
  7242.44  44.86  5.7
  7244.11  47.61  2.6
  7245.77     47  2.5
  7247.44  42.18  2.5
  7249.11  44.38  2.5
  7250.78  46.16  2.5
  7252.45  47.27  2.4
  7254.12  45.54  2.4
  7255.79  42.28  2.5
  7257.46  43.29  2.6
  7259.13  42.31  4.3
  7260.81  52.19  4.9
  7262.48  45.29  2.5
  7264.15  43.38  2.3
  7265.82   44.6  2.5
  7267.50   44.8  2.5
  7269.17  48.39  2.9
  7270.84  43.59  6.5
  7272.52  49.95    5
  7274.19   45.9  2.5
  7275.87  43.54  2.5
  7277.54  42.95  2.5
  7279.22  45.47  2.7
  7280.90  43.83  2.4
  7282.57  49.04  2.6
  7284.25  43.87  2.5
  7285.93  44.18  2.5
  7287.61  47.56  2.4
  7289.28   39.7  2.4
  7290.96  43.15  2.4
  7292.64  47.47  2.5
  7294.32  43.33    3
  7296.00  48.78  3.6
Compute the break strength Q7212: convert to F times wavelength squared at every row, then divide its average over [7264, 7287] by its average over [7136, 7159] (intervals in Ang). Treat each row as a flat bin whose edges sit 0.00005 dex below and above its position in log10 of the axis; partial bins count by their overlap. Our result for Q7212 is 1.13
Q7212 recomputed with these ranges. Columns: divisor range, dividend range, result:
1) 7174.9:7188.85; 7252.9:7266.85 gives 1.03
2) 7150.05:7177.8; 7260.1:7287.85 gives 1.12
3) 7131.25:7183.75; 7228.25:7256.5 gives 1.10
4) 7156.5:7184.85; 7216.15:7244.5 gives 1.06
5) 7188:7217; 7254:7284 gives 1.06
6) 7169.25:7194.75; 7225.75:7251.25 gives 1.03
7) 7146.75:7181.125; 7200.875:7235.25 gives 1.04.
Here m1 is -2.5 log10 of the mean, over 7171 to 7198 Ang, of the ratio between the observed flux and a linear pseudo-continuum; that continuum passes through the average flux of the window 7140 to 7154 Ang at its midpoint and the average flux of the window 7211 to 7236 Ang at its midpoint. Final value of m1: -0.05 mag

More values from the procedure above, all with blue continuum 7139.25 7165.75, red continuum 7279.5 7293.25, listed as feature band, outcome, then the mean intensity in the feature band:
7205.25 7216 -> 0.035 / 41.9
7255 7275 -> -0.027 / 45.5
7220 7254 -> -0.030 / 45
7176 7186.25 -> -0.038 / 44.2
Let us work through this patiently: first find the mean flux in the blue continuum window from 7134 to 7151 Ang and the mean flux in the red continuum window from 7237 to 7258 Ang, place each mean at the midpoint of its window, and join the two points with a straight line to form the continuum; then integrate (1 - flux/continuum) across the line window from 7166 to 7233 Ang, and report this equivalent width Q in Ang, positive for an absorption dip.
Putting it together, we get 0.5 Ang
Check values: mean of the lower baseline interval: 41.4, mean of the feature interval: 43.3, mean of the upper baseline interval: 45.5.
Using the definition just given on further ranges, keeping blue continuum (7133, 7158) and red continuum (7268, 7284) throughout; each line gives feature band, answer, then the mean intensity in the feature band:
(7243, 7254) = -0.2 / 45.7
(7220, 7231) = 0.1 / 43.7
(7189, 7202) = -0.5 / 44.7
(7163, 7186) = -0.1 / 42.6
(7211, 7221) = 0.2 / 42.7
